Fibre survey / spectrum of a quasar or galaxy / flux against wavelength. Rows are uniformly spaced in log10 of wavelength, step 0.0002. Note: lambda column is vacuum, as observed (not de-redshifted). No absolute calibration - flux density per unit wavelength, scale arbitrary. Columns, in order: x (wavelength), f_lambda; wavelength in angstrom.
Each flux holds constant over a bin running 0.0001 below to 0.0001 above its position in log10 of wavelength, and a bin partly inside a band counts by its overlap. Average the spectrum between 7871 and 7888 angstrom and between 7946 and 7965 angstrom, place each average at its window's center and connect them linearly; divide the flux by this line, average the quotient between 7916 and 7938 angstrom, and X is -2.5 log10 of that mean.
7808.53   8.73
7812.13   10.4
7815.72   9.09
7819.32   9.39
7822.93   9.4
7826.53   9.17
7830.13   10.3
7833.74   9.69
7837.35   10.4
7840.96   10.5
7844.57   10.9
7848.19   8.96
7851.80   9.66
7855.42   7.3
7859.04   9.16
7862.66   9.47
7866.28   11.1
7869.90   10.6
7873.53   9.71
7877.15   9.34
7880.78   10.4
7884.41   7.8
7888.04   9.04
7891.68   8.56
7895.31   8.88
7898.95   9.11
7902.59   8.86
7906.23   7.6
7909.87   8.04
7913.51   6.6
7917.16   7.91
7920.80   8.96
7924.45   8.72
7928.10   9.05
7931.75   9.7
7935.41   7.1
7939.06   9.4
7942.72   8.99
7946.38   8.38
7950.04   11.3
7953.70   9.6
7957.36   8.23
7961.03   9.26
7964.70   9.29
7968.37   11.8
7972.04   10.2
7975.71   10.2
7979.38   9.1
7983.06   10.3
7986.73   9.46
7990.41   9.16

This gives 0.09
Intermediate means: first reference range 9.34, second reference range 9.42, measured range 8.62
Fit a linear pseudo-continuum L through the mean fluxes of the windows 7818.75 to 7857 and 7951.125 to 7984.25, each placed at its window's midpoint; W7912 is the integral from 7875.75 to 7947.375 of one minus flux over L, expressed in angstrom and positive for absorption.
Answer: 8.1 angstrom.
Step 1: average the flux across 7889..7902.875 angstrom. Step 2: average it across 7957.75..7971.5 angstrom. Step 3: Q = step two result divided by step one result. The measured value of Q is 1.12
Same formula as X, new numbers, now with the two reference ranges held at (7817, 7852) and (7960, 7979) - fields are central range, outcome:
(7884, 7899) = 0.14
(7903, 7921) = 0.27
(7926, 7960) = 0.11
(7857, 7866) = 0.04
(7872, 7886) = 0.07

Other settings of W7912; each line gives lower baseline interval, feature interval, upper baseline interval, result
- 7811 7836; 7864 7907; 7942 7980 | 1.7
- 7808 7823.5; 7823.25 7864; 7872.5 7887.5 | -0.9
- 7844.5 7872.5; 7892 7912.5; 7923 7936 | 1.5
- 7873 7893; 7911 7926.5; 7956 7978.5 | 2.2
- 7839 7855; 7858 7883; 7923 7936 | -1.2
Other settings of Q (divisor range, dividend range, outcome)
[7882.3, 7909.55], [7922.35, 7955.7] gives 1.07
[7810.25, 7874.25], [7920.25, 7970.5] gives 0.95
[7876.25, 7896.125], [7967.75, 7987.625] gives 1.12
